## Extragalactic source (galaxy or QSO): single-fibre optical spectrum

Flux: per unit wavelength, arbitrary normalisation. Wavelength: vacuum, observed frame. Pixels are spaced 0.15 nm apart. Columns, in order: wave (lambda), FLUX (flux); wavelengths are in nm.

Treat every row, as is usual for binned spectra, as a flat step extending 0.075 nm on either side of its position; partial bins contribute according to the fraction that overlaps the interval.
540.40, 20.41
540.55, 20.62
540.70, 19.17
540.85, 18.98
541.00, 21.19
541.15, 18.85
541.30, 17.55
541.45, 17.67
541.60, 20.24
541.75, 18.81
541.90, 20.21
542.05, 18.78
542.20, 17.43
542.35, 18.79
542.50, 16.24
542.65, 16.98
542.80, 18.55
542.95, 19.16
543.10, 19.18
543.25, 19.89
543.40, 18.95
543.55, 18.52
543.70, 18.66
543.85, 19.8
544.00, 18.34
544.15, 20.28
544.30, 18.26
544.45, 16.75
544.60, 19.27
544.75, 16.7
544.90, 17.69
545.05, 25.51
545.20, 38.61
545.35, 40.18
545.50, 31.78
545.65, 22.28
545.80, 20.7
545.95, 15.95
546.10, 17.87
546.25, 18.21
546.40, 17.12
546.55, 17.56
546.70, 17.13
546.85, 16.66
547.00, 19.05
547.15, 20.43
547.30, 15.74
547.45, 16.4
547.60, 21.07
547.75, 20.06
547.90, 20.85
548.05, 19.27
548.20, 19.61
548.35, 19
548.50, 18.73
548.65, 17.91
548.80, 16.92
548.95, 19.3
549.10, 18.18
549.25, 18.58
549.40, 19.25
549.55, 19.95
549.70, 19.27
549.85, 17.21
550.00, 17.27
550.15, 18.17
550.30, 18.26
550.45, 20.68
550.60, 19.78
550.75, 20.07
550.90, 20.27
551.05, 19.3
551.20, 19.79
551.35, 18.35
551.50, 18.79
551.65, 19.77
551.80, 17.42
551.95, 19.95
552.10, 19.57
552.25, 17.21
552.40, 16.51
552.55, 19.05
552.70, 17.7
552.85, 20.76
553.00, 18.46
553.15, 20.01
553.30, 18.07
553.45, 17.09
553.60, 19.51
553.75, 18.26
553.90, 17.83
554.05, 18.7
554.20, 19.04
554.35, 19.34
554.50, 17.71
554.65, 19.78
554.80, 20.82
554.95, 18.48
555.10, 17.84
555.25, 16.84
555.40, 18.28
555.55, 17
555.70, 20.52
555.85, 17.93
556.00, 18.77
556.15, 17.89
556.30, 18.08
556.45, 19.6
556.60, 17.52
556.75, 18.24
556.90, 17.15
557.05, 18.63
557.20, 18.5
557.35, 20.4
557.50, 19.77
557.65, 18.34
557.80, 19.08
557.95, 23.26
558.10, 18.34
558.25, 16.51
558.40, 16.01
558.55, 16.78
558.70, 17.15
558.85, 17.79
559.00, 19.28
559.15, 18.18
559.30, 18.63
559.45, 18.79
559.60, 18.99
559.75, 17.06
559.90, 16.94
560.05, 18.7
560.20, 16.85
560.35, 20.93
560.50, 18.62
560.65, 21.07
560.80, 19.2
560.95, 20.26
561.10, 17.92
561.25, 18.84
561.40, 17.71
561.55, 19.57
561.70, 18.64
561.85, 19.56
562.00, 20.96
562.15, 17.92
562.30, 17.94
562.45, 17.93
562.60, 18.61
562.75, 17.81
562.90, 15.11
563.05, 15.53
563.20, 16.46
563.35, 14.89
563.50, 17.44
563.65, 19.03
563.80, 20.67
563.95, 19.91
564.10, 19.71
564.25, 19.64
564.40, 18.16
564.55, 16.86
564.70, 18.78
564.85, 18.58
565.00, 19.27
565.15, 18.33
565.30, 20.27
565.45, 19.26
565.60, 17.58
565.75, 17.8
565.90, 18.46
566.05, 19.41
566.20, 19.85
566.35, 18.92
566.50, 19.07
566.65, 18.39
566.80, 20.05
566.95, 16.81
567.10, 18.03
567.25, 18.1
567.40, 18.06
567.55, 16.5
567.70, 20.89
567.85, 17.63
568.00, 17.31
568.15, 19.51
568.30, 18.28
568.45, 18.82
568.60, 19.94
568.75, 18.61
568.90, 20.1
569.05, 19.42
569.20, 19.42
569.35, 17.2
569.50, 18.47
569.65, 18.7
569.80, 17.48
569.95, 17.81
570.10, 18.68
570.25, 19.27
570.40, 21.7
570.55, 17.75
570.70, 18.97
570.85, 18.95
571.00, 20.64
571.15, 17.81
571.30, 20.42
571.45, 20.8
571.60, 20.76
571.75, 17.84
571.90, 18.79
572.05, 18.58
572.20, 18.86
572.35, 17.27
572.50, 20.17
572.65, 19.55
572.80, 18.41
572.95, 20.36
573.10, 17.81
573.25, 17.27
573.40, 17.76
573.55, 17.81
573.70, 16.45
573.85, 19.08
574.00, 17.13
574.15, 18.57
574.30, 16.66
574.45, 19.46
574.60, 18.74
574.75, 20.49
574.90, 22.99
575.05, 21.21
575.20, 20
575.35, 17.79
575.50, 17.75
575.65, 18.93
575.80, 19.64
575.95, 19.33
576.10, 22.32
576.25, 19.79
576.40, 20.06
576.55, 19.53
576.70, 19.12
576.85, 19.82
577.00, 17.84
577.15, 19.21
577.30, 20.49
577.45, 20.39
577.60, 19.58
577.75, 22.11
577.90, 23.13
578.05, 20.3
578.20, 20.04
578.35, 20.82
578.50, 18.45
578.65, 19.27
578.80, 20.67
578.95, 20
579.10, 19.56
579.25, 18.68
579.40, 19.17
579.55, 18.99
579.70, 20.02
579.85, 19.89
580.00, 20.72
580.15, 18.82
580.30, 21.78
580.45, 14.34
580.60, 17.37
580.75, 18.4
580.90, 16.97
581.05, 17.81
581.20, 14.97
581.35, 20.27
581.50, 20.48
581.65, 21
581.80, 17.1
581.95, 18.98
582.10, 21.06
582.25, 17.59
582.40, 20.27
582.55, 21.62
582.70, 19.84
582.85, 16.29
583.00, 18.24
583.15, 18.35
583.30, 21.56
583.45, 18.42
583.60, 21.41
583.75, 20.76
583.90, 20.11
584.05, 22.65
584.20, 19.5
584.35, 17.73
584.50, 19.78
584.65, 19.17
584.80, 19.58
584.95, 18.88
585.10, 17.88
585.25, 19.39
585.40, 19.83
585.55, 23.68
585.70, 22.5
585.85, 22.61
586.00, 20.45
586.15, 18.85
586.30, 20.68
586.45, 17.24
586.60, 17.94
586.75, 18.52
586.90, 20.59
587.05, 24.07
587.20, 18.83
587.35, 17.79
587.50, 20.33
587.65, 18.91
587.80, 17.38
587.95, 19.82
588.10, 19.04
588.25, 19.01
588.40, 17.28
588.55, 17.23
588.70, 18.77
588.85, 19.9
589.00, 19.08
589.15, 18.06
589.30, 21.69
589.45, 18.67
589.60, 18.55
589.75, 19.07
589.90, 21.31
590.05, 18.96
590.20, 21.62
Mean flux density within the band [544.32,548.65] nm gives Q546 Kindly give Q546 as 20.6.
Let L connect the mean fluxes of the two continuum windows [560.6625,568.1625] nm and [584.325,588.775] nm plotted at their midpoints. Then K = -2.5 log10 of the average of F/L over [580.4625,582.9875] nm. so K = 0.04 mag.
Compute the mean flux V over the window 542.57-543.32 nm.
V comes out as 18.7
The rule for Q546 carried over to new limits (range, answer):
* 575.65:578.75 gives 20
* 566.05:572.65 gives 18.9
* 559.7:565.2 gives 18.4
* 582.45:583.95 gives 19.7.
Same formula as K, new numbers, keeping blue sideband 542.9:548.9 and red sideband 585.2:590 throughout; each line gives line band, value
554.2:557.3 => 0.09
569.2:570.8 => 0.07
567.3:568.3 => 0.09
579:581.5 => 0.06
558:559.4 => 0.13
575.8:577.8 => -0.01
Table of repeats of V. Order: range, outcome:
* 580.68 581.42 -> 17.7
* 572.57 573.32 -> 18.7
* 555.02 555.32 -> 17.4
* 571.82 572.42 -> 18.4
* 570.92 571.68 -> 20.1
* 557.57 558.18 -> 19.7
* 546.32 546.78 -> 17.3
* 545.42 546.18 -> 21.8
